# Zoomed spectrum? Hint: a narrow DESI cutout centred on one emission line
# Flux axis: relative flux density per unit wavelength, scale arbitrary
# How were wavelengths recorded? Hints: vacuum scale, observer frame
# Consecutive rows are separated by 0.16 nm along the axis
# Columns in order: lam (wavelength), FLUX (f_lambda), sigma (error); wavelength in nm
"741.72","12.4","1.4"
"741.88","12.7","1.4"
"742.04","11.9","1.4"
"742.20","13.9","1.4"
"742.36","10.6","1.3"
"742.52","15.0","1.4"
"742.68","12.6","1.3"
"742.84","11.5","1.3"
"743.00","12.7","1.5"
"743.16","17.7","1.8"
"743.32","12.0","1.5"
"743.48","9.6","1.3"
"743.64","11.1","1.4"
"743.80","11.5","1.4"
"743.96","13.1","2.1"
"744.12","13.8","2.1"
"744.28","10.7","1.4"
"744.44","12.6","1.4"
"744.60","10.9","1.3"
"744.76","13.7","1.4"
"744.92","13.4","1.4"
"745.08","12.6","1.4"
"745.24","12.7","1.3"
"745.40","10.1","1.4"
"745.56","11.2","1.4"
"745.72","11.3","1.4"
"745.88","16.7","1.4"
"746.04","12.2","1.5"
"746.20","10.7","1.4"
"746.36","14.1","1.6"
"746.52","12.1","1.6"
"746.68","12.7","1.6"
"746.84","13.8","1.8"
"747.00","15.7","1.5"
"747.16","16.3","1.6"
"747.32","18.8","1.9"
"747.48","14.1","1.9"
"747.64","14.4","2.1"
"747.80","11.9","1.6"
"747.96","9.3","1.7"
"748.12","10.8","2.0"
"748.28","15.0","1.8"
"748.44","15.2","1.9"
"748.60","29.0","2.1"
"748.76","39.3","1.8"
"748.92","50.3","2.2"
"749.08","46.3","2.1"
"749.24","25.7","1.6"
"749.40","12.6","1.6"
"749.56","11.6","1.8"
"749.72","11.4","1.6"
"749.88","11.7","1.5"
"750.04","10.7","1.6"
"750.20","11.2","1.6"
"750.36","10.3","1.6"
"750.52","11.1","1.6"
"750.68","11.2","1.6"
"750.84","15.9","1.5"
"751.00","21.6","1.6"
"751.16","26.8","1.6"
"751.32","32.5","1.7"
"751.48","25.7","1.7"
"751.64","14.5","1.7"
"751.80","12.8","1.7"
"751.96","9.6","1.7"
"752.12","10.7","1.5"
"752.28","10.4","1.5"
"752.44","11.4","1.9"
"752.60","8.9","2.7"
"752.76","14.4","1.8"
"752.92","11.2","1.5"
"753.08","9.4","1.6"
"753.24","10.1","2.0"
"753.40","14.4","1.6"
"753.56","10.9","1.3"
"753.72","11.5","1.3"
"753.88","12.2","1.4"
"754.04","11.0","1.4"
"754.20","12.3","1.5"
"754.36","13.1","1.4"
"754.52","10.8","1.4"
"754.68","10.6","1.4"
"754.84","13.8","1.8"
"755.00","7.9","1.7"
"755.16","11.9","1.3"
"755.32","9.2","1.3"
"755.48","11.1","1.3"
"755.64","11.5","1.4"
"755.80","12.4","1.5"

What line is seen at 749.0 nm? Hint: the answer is H-alpha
